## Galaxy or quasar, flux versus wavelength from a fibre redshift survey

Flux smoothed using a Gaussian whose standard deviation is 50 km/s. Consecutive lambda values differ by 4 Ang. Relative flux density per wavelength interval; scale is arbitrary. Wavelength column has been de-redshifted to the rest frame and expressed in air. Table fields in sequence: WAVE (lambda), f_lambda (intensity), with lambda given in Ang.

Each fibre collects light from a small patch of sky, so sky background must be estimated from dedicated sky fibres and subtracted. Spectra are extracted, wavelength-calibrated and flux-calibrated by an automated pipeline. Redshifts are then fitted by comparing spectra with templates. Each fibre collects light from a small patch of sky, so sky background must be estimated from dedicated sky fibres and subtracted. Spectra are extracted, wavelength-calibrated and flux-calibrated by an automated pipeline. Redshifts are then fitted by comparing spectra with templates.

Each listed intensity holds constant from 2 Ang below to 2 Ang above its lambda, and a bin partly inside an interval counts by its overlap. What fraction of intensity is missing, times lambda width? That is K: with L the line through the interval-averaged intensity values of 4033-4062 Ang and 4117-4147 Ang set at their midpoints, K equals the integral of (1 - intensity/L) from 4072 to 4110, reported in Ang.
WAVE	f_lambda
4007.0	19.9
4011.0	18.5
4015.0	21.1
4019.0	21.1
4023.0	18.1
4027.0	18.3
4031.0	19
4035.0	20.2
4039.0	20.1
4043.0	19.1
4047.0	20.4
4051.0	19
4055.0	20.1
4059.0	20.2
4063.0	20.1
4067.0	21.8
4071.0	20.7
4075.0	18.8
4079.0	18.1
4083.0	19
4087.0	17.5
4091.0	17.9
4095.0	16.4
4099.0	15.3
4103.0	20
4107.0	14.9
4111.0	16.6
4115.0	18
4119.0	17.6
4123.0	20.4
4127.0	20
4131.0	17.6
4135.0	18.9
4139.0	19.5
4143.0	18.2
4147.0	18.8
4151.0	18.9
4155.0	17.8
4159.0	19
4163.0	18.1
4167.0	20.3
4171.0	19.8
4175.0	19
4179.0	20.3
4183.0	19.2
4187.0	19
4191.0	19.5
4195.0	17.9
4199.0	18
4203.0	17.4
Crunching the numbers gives 3.5 Ang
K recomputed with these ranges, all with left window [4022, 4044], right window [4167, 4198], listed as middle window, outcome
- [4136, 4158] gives 0.7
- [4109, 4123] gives 1.0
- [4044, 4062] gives -0.7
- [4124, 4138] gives 0.2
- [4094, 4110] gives 2.1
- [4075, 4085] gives 0.3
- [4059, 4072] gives -1.1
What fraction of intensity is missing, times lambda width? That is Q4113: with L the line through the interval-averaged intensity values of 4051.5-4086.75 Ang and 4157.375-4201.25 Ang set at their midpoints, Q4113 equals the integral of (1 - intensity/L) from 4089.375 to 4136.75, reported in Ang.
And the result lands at 4.0 Ang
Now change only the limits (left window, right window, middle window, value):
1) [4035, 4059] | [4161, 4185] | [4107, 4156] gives 2.95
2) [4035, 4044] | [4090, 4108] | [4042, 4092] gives -2.71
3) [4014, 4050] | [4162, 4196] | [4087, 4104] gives 1.96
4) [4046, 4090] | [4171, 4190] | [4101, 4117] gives 1.75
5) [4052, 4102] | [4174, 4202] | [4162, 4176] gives -0.36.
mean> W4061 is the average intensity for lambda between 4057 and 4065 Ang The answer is 20.1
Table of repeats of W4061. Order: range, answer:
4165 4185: 19.7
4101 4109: 17.4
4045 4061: 19.9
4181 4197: 18.9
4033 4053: 19.8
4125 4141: 19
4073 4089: 18.4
